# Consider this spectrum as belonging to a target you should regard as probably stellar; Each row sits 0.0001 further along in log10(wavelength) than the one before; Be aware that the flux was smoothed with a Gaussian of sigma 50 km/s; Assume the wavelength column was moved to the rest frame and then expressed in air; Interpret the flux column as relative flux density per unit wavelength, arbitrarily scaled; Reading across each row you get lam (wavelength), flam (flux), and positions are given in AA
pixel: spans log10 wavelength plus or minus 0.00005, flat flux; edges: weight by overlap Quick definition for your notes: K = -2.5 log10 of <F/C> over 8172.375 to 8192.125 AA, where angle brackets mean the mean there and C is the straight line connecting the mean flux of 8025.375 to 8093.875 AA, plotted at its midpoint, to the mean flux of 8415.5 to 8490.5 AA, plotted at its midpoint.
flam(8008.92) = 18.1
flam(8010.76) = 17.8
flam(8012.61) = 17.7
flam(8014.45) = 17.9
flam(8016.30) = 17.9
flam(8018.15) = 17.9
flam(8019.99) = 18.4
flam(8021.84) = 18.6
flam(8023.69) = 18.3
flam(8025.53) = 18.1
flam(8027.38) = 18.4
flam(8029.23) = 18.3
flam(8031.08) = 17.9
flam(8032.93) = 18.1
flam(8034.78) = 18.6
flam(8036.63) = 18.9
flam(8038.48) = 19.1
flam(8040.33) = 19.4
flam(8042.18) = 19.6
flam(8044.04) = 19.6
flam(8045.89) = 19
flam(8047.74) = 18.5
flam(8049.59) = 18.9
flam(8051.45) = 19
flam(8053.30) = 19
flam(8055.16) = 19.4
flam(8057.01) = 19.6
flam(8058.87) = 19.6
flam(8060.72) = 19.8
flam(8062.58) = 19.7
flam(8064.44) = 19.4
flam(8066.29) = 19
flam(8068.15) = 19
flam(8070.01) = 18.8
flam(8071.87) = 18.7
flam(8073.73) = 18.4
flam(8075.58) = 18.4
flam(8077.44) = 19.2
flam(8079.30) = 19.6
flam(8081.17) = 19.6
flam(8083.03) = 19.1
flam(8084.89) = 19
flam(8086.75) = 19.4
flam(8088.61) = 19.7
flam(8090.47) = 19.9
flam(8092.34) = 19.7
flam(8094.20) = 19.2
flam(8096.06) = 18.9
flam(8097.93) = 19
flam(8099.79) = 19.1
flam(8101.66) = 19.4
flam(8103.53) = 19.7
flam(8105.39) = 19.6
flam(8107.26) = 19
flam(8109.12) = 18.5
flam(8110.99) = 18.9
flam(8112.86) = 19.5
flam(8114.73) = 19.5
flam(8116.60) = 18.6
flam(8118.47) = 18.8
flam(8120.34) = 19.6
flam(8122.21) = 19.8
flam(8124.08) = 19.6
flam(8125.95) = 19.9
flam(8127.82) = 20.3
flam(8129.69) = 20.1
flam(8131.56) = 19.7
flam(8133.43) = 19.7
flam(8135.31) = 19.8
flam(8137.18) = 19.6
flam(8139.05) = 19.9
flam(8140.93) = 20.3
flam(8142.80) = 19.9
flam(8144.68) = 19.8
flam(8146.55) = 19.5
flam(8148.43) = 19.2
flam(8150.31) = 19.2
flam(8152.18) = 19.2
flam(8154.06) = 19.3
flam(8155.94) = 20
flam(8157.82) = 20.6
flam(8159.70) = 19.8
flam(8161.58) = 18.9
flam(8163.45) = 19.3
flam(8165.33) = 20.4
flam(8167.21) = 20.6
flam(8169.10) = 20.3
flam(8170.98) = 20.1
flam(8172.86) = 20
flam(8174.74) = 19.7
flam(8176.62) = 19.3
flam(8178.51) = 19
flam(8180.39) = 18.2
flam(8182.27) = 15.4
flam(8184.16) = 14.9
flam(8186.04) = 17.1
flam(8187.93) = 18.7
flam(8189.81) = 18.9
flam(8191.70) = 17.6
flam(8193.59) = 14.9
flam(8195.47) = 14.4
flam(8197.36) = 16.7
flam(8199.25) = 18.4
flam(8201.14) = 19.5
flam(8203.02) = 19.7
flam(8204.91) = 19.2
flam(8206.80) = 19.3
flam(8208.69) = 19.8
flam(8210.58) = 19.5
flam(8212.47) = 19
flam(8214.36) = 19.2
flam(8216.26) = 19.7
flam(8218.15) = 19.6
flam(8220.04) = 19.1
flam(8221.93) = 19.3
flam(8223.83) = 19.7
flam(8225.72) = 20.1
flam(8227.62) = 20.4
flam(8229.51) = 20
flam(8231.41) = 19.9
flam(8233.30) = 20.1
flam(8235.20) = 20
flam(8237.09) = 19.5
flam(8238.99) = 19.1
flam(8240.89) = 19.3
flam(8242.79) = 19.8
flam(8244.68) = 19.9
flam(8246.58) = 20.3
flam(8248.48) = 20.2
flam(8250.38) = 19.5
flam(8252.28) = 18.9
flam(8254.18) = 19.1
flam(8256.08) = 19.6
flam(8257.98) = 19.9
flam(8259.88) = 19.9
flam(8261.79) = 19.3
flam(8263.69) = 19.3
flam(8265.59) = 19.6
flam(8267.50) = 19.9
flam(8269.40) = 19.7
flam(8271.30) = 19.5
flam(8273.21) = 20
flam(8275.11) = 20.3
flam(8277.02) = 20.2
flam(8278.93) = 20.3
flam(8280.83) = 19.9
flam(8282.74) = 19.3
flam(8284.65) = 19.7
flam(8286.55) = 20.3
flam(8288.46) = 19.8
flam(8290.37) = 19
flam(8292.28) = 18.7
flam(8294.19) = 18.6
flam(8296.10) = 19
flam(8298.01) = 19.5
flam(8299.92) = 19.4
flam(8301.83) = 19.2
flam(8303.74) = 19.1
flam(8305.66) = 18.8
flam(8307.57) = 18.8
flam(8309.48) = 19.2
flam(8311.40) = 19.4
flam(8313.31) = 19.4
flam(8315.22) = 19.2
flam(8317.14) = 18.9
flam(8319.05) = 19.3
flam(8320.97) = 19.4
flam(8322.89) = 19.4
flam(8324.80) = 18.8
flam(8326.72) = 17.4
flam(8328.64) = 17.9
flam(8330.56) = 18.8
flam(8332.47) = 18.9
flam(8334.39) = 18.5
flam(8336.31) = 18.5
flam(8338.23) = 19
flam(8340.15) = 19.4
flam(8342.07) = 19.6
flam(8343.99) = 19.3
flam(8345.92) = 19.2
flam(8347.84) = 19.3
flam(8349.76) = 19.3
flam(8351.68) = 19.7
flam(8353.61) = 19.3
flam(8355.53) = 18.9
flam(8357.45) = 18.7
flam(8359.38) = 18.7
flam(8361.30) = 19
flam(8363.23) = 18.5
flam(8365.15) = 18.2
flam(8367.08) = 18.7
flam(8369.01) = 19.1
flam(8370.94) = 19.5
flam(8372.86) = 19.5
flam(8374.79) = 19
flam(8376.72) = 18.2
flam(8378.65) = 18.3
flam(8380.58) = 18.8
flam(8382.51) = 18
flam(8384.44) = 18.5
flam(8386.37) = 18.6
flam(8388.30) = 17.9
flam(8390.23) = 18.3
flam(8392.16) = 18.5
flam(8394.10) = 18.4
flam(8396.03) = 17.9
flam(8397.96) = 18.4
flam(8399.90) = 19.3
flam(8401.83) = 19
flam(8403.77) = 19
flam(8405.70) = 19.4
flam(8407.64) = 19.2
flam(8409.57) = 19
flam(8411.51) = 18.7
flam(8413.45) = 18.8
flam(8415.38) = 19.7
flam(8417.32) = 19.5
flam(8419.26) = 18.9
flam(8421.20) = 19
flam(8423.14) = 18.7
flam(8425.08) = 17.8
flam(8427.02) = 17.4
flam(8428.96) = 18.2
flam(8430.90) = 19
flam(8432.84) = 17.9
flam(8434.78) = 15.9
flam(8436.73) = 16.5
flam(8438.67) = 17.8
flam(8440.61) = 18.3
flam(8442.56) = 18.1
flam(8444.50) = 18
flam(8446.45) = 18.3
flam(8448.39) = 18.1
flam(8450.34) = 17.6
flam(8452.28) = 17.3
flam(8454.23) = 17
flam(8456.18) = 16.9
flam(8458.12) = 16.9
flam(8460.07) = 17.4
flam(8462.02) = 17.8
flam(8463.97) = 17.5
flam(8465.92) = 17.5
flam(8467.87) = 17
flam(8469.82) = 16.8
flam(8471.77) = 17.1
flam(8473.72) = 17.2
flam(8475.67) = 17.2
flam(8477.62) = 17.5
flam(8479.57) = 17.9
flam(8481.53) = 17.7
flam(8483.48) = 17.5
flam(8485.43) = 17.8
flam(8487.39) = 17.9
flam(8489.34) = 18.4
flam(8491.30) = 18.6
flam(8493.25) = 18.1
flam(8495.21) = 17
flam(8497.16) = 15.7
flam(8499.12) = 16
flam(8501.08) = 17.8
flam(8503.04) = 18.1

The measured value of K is 0.04 mag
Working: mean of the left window 19.1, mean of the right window 17.7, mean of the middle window 18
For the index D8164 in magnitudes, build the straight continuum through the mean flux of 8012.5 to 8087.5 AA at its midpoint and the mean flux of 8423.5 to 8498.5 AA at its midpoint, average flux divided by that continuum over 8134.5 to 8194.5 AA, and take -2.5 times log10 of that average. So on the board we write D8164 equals -0.03 mag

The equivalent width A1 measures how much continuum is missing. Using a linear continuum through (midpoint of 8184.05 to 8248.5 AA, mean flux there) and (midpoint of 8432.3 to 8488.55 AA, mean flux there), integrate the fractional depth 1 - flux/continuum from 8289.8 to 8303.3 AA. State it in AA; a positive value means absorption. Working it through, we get -0.4 AA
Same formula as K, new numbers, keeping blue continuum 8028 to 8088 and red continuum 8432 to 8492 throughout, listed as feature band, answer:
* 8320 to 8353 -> -0.06 mag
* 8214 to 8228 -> -0.07 mag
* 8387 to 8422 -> -0.06 mag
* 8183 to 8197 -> 0.12 mag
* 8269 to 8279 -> -0.10 mag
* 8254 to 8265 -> -0.07 mag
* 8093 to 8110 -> -0.02 mag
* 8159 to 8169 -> -0.07 mag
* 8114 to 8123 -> -0.02 mag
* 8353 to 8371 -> -0.05 mag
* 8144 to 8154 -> -0.04 mag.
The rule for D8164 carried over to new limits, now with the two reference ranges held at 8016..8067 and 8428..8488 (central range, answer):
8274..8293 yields -0.10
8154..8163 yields -0.07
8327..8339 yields -0.04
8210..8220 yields -0.06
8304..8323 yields -0.07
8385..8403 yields -0.04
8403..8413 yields -0.08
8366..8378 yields -0.07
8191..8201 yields 0.11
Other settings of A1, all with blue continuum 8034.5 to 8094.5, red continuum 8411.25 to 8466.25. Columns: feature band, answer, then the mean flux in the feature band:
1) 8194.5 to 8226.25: -0.4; 18.9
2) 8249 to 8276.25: -1.6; 19.6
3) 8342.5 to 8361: -0.9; 19.2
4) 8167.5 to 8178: -0.6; 19.9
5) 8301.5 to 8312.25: -0.4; 19.1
